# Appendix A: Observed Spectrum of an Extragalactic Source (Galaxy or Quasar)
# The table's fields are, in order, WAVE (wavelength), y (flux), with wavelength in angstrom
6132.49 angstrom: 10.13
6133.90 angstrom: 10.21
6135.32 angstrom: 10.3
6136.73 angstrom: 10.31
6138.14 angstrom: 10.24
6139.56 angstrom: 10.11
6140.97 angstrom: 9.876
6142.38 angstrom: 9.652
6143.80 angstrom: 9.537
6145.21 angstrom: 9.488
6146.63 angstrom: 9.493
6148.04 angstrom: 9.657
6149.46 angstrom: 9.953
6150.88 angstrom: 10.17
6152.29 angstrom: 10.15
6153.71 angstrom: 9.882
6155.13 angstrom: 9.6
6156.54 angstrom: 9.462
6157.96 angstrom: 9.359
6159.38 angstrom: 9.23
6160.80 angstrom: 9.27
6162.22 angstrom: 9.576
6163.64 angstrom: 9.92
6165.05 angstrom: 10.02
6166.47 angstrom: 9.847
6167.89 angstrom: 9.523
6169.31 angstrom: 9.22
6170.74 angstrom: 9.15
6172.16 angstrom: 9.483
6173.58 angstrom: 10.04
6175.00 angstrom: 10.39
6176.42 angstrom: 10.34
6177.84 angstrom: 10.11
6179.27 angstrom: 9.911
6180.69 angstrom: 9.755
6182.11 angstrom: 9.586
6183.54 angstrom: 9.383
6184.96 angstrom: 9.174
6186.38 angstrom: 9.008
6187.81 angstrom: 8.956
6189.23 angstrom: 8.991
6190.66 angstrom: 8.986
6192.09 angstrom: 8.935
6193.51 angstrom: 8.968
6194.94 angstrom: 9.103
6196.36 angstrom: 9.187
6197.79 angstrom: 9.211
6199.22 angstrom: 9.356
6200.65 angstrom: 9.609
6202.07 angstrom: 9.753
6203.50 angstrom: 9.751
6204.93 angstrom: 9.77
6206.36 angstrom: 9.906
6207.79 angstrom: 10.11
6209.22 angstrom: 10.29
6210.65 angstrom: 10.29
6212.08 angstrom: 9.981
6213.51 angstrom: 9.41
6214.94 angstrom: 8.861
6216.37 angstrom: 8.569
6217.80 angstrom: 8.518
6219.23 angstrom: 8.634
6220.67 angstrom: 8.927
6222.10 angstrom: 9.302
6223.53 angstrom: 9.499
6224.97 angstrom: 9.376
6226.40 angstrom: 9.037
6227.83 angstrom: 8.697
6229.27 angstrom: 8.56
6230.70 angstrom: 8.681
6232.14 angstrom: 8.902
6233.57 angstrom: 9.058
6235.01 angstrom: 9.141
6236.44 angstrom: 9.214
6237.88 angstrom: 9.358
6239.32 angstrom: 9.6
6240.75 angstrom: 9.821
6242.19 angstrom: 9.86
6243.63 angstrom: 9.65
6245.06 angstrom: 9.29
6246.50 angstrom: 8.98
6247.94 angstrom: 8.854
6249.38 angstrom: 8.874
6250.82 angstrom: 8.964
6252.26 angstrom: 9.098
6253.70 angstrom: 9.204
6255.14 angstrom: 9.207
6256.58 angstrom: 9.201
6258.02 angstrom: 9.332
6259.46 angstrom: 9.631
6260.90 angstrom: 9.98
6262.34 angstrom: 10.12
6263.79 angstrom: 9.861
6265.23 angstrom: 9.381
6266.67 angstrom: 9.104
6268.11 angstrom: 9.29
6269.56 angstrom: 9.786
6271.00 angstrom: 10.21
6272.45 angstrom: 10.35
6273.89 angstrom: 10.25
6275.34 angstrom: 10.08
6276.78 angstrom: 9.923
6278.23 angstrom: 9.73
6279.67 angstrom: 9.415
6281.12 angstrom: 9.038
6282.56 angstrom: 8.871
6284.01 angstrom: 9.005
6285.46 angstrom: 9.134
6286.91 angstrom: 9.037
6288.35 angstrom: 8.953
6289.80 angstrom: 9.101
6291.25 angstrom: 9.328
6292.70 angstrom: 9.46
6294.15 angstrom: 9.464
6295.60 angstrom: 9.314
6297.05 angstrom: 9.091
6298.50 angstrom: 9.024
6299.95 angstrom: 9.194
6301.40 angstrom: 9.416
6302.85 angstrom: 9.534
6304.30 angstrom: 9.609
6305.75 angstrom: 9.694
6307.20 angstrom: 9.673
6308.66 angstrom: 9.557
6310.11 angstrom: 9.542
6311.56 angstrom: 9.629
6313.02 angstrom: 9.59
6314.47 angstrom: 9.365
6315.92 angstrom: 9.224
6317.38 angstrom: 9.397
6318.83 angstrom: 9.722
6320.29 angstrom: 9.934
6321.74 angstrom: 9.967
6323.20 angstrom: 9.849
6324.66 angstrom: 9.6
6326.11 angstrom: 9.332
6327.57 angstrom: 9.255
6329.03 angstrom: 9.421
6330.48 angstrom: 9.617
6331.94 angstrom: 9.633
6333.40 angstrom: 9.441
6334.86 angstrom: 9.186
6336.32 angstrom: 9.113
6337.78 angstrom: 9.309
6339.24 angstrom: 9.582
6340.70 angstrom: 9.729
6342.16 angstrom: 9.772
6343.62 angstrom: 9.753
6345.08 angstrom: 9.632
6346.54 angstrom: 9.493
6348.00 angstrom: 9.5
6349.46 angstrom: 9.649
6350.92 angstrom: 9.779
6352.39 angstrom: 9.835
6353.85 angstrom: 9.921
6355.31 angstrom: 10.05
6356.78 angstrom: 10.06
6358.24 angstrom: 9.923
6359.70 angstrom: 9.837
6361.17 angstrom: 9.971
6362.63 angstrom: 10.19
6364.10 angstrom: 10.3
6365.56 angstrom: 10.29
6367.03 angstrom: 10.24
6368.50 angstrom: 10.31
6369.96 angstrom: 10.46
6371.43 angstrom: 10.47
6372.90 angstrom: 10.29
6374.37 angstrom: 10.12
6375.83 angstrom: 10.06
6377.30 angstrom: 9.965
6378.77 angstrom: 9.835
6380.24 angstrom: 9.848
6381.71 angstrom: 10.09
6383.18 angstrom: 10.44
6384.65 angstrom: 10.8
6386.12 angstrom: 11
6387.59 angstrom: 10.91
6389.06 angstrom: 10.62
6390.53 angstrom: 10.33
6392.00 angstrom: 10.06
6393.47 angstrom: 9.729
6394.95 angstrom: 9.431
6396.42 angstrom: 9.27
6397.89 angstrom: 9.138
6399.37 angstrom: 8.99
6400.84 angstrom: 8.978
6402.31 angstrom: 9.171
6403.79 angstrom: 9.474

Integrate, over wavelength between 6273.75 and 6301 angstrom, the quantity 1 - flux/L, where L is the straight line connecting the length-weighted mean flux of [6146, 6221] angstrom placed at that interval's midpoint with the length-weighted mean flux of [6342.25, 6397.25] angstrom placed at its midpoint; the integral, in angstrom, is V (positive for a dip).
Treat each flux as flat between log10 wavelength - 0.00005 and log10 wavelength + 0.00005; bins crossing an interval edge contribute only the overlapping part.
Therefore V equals 1.4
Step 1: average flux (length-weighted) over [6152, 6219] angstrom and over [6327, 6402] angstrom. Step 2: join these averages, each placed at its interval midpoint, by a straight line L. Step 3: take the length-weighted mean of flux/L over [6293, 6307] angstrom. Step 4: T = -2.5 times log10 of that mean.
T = 0.04 mag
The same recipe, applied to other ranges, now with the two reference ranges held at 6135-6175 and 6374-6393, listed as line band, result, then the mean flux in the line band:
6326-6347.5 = 0.08 mag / 9.49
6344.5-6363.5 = 0.04 mag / 9.84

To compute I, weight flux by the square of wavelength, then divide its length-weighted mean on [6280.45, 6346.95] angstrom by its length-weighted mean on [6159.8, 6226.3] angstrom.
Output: 1.03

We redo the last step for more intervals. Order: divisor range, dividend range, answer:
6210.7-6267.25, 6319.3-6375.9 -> 1.10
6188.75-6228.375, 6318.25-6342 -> 1.06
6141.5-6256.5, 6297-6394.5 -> 1.09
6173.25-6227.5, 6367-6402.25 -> 1.13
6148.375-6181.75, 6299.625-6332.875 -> 1.03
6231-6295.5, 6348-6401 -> 1.11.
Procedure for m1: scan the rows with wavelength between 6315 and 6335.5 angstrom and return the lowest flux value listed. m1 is 9.186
